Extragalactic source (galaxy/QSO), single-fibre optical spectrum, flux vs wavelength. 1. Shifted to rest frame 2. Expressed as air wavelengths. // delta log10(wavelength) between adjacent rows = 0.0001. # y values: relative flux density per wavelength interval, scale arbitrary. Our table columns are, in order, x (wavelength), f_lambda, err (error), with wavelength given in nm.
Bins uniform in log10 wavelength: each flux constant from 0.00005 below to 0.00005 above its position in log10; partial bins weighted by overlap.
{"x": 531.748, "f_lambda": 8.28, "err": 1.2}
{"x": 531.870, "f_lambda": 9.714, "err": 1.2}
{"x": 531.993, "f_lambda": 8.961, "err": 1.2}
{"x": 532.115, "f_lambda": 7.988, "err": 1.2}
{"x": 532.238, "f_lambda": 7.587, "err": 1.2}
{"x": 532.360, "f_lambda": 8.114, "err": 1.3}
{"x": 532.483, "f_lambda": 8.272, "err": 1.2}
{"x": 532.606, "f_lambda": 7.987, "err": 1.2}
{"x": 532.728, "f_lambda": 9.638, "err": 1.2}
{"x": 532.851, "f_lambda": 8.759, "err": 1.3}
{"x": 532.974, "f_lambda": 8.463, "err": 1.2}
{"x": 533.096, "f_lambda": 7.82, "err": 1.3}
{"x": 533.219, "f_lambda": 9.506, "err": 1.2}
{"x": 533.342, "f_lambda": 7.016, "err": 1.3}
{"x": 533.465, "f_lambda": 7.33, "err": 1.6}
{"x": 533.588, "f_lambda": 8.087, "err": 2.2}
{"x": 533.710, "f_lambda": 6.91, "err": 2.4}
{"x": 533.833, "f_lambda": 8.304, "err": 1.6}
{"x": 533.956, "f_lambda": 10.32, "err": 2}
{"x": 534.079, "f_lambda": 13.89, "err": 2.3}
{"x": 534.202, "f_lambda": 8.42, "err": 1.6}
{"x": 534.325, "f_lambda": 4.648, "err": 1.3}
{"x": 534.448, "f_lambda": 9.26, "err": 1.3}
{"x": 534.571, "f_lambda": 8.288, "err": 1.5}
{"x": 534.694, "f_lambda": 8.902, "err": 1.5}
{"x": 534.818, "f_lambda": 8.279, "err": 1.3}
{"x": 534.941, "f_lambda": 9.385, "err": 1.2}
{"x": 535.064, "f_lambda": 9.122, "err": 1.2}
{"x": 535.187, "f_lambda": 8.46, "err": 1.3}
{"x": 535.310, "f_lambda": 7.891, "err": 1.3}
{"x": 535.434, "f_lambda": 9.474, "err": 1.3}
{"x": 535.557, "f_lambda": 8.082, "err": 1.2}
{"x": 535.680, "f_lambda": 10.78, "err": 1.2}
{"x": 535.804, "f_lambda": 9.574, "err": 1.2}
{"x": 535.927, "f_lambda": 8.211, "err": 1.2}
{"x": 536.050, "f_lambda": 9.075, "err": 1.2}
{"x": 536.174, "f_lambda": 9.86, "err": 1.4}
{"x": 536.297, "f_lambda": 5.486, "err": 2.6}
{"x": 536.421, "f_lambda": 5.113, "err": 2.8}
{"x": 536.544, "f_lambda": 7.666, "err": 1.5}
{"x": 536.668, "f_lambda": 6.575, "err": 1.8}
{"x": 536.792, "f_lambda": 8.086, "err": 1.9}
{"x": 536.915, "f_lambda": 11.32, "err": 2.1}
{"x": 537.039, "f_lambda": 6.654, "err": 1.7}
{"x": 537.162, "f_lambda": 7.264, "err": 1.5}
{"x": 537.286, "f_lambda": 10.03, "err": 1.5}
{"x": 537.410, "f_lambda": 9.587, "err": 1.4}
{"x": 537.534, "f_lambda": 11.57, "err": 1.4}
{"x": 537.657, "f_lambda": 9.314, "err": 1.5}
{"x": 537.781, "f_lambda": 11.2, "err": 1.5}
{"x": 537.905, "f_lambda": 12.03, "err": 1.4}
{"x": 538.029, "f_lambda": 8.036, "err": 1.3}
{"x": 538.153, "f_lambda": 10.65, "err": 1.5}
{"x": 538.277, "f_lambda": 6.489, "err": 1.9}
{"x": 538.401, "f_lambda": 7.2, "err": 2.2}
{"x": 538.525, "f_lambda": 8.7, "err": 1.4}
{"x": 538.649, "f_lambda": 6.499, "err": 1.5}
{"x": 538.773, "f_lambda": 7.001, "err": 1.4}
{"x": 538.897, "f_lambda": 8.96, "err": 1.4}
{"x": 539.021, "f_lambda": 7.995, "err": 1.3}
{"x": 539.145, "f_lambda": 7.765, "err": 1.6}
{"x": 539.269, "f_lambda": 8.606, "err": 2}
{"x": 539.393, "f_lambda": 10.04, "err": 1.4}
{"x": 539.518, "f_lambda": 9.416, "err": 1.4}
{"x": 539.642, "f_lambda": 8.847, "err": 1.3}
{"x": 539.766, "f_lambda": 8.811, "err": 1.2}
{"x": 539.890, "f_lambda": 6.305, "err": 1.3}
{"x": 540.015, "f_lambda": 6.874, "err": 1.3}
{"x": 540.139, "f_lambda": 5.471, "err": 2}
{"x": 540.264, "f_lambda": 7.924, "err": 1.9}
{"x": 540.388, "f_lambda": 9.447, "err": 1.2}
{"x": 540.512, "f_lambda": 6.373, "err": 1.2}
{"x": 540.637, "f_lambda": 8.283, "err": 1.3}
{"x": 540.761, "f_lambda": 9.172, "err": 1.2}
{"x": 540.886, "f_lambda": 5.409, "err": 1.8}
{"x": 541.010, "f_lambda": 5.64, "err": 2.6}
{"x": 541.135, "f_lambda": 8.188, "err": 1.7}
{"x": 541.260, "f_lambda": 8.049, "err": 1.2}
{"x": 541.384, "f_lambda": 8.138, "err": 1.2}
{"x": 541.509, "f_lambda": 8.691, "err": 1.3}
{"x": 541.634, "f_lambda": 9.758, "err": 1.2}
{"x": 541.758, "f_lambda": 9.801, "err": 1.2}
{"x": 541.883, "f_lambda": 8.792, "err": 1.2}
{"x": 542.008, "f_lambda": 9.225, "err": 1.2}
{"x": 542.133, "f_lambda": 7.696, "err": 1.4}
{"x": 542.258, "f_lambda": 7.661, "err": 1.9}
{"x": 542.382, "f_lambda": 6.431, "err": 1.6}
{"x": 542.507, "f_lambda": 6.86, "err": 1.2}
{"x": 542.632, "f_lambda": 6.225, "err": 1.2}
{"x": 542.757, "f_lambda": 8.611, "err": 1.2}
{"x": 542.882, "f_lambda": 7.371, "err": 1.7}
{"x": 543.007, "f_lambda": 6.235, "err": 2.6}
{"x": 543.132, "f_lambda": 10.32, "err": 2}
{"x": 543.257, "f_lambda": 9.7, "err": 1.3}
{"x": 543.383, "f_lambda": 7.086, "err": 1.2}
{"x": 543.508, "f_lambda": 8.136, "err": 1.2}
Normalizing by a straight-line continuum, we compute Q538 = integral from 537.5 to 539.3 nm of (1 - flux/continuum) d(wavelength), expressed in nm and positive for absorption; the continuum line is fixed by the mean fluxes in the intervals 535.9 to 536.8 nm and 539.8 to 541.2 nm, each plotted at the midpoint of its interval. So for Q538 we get -0.349 nm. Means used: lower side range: 7.44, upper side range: 7.22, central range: 8.76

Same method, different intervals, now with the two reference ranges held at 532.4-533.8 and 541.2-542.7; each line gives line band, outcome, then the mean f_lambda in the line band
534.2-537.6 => -0.13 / 8.47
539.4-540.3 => 0.04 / 7.79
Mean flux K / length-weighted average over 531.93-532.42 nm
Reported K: 8.17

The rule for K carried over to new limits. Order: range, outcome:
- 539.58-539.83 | 8.83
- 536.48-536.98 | 8.38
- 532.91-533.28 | 8.6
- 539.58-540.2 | 7.27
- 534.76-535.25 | 8.83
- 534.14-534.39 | 6.59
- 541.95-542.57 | 7.57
